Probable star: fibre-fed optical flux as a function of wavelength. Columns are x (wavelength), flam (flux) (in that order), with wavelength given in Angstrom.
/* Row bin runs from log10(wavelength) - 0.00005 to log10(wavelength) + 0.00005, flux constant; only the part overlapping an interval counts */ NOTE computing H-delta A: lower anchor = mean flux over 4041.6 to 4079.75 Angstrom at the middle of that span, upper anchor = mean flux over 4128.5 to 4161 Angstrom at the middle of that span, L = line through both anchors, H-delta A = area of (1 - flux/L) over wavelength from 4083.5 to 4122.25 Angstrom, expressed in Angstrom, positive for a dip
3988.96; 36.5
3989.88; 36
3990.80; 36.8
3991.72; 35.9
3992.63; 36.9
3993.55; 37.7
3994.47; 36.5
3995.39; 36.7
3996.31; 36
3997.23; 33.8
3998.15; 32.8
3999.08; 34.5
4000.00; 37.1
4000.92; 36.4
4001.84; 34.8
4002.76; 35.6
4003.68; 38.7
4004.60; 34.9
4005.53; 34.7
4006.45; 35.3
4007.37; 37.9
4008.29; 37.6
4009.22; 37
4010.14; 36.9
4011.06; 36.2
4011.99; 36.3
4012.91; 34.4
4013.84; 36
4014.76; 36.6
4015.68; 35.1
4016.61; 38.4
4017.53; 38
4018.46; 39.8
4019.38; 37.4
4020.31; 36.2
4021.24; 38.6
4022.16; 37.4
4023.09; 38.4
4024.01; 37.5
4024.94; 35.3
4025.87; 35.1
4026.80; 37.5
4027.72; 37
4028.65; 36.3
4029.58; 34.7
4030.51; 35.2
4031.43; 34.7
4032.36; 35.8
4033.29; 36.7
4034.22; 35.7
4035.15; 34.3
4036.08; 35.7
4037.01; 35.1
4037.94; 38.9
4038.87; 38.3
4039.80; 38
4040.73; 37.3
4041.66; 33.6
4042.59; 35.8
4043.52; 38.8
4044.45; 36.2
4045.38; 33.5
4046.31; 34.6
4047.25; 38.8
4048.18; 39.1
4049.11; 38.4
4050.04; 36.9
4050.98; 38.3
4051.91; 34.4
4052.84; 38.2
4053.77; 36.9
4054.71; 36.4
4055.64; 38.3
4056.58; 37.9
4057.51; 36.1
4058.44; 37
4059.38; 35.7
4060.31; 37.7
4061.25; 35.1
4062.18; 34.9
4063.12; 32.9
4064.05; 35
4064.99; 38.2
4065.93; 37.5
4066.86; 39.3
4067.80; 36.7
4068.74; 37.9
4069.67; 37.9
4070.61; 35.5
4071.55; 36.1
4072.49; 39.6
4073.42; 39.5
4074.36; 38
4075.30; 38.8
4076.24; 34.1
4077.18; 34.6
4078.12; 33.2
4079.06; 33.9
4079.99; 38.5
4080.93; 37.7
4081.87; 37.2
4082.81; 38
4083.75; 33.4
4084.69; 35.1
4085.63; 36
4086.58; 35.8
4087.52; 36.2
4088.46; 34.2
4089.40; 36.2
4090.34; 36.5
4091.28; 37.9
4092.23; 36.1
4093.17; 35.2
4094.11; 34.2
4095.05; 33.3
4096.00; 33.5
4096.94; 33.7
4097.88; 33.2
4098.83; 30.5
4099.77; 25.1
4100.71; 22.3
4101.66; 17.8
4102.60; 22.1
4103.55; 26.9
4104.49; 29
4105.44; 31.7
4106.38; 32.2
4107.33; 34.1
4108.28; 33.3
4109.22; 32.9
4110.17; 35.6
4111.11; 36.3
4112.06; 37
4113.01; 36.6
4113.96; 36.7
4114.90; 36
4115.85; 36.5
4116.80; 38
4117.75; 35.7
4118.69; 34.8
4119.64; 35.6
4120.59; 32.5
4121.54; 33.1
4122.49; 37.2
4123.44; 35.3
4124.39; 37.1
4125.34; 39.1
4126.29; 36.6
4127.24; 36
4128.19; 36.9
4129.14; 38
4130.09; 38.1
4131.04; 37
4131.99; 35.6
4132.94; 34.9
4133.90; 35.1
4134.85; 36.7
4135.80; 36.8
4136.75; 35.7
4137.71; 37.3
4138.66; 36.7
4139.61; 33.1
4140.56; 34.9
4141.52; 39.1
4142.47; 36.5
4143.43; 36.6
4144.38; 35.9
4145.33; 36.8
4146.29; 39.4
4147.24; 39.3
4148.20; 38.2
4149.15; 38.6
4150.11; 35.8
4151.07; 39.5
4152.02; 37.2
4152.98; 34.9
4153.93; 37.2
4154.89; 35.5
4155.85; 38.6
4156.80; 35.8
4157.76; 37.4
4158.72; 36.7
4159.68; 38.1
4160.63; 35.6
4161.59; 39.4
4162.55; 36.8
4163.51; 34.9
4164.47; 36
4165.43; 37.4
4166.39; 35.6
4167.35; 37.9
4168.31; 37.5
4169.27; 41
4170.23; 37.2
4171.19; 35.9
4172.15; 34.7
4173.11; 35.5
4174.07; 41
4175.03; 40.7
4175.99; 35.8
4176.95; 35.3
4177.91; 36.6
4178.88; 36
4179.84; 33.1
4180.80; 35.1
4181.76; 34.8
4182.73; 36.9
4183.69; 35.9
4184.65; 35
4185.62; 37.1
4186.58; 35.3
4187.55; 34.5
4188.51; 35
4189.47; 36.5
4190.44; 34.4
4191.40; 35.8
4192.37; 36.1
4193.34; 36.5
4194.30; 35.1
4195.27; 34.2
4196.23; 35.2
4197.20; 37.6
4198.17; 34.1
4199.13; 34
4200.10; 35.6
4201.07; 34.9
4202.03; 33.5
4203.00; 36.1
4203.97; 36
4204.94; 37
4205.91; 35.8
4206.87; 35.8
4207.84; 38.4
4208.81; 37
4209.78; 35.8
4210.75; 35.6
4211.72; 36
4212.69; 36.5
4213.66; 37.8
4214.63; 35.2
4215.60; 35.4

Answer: 3.7 Angstrom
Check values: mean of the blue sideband 36.7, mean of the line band 33.3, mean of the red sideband 36.9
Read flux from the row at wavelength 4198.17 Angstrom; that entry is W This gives 34.1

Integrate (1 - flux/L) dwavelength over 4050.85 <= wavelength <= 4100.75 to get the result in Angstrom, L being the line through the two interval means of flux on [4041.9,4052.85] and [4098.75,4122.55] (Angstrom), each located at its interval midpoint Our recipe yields -1.4 Angstrom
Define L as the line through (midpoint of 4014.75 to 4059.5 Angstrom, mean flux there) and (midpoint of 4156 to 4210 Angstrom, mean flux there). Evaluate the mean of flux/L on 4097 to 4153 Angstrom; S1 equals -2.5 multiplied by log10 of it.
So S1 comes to 0.05 mag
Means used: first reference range 36.7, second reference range 36.2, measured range 34.8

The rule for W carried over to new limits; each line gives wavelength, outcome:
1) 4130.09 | 38.1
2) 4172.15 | 34.7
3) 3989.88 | 36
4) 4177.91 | 36.6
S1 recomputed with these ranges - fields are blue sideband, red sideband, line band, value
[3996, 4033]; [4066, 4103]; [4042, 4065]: -0.04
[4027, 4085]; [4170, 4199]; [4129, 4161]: -0.02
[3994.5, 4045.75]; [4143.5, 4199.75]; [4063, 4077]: -0.02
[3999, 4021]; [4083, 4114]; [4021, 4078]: -0.06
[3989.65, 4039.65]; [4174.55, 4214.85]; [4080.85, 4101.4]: 0.07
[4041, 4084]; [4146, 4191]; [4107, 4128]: 0.03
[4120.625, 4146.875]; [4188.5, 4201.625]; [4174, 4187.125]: -0.02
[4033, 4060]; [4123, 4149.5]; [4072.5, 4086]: 0.01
